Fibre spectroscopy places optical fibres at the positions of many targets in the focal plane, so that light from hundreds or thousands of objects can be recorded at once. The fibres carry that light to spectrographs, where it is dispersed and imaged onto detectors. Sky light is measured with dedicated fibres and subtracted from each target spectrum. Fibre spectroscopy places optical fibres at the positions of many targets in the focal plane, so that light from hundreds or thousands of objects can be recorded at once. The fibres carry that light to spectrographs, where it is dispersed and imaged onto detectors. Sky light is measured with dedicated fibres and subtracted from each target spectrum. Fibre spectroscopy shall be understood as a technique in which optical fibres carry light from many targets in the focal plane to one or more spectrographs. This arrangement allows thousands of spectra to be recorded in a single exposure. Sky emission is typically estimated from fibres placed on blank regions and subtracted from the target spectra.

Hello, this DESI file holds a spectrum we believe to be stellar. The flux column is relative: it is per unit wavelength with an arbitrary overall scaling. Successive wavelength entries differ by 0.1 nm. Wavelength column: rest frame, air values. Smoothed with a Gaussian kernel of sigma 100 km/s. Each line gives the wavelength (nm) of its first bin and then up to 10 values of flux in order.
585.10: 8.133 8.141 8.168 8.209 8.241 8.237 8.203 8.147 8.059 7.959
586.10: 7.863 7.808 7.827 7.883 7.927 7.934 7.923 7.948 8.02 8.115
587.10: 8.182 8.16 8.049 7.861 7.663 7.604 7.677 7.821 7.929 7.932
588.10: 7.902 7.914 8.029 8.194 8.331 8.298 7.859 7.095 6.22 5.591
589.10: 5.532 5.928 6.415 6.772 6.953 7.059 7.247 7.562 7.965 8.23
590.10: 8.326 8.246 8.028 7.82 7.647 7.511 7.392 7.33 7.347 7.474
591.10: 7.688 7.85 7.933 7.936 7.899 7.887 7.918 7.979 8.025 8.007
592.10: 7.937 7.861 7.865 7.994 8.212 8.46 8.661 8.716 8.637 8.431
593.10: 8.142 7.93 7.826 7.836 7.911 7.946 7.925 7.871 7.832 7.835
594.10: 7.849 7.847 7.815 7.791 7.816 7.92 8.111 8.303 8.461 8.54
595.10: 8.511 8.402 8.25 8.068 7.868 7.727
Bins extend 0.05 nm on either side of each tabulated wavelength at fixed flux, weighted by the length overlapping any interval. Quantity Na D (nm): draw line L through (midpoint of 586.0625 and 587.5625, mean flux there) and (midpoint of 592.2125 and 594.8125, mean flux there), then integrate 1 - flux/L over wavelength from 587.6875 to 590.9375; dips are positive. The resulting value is 0.21 nm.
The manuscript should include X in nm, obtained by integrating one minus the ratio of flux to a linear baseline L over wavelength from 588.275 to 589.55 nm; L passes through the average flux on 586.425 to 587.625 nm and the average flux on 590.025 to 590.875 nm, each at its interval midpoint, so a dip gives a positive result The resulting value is 0.141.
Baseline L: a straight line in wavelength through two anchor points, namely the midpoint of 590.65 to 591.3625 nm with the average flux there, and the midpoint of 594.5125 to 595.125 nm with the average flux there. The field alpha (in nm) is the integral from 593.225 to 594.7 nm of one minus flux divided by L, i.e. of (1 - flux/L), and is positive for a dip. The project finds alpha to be 0.04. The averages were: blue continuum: 7.58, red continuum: 8.27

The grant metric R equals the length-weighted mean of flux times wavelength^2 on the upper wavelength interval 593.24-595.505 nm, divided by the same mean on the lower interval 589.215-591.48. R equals 1.08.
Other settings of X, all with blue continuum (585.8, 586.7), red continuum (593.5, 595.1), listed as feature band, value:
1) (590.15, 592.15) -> 0.05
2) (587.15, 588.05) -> 0.01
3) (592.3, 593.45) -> -0.04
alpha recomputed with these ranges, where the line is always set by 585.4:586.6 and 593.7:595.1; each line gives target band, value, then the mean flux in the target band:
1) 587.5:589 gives 0.06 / 7.7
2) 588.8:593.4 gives 0.21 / 7.65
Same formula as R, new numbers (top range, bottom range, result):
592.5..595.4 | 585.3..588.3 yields 1.04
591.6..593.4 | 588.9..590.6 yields 1.14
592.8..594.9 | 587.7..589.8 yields 1.12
